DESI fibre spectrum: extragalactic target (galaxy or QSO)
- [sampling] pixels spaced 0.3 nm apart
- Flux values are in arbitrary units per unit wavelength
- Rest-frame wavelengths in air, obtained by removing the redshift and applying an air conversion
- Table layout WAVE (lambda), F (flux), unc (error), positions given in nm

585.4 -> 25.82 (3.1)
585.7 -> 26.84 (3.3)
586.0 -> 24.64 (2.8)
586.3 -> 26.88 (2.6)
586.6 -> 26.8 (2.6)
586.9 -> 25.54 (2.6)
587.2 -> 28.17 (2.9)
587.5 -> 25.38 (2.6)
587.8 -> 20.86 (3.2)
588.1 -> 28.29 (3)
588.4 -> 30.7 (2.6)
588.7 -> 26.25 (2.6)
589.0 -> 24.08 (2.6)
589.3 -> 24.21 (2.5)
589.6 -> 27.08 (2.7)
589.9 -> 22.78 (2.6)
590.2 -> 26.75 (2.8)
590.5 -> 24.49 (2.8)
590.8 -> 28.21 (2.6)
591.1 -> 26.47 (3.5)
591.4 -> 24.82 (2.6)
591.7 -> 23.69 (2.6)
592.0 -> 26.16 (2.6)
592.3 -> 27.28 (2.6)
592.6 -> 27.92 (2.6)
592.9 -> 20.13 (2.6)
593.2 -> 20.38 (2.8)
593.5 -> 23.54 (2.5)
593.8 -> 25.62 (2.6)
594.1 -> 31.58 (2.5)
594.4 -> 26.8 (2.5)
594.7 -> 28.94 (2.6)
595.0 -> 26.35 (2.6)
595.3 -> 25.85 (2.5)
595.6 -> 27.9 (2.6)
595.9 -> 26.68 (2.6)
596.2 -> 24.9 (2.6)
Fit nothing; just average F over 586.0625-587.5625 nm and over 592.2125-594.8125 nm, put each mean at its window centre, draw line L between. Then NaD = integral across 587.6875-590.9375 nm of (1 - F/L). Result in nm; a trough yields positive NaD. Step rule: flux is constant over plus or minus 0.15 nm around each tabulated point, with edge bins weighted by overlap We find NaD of 0.05 nm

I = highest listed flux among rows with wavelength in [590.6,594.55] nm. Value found 31.58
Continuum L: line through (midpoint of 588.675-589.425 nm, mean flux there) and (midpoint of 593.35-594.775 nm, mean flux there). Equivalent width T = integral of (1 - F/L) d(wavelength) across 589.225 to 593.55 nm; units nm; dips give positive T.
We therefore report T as 0.14 nm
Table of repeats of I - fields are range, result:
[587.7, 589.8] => 30.7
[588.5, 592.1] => 28.21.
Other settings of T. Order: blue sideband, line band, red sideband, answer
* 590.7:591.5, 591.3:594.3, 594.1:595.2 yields 0.22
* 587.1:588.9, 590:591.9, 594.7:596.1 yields 0.07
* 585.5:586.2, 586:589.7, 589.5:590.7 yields -0.08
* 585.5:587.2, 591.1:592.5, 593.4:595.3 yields 0.06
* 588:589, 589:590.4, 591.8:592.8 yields 0.12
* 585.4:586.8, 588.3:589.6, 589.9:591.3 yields -0.01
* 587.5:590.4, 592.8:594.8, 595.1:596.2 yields 0.07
